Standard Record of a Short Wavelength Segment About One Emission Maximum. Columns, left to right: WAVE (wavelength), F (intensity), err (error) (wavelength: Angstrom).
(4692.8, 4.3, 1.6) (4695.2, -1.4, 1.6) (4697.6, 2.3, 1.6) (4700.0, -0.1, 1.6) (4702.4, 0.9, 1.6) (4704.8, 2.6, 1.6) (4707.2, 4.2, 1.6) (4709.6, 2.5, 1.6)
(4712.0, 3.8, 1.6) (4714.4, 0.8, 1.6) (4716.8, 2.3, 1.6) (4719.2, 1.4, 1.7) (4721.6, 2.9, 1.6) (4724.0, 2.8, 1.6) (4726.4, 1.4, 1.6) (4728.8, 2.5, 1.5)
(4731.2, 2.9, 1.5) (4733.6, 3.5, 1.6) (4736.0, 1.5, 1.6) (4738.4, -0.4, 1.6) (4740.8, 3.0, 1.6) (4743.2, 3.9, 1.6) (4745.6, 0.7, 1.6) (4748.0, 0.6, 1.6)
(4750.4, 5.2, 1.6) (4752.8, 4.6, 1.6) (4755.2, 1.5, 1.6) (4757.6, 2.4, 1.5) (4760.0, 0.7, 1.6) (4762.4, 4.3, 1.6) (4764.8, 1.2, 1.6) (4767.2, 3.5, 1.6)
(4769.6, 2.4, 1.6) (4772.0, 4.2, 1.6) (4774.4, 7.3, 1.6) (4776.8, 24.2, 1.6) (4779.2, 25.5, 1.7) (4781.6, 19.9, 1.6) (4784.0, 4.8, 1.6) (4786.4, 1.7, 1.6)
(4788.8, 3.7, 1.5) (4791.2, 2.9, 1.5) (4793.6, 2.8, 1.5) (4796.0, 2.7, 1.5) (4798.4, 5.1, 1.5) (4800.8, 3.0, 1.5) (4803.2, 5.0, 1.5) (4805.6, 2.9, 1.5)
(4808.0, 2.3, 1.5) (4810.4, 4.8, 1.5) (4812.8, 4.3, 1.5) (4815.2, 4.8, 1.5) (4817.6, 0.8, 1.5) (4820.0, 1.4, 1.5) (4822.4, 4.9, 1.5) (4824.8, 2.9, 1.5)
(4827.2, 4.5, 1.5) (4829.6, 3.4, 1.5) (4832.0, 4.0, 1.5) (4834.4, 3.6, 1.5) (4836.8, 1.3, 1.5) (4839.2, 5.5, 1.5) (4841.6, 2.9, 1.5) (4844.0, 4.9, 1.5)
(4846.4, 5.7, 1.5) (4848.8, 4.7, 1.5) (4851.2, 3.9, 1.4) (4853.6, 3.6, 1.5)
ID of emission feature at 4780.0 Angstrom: [O II] 3727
